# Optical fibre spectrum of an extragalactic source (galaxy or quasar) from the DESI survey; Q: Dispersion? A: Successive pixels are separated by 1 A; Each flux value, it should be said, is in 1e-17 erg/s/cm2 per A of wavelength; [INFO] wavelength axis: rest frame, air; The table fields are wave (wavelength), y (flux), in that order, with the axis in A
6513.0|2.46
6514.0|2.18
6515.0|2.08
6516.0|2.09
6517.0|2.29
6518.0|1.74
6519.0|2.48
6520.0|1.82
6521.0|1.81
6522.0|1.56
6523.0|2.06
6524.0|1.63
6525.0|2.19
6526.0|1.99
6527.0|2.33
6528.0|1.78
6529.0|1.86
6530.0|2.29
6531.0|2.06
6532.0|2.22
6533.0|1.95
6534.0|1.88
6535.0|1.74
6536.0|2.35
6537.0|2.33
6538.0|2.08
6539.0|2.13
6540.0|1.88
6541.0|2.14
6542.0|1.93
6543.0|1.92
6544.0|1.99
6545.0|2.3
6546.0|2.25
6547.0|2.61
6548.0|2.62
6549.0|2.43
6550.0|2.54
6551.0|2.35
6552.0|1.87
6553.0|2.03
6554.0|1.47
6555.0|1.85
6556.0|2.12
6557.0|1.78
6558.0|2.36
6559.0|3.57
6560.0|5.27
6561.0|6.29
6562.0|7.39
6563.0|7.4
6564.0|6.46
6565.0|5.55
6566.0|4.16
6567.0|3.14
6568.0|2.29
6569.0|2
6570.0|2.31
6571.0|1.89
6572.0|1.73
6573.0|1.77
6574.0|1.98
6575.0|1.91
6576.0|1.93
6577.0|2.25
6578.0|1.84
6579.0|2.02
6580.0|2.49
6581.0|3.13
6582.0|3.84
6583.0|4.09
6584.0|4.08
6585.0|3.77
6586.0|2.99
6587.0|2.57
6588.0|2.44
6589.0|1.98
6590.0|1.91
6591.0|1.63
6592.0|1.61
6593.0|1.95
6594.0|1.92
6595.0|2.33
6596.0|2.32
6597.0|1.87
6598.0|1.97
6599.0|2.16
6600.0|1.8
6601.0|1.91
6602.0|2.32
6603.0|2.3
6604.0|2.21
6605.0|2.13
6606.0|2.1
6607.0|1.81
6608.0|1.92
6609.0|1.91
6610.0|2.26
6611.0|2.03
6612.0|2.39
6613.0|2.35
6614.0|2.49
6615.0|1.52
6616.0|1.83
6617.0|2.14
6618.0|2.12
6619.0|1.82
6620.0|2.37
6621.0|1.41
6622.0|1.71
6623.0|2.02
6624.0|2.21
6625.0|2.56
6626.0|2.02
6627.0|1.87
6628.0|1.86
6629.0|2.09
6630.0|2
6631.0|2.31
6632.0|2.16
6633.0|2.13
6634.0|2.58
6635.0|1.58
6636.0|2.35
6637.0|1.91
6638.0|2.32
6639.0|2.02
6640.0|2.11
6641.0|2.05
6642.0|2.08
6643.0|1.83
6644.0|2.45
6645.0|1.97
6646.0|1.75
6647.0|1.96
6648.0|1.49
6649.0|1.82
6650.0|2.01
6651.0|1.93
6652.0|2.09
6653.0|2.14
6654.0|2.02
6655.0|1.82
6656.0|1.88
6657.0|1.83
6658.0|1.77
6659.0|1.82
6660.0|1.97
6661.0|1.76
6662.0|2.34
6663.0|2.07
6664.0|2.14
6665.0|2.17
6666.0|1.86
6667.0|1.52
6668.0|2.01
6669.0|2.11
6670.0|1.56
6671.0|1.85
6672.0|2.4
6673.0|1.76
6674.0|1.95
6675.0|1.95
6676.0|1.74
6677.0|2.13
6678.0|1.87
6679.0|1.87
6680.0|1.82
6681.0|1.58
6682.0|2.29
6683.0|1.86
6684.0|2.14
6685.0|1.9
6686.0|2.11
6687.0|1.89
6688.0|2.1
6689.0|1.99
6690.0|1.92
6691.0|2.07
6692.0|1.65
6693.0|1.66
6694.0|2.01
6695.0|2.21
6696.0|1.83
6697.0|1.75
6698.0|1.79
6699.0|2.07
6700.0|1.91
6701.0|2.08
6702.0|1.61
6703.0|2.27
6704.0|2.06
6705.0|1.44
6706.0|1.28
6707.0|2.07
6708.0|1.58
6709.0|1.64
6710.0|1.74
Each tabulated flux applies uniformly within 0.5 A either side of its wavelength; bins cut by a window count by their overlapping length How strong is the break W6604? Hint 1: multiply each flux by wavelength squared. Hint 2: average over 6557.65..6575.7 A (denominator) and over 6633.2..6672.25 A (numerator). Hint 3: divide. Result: 0.5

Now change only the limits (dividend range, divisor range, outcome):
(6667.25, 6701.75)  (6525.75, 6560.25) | 0.91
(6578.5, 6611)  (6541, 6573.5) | 0.79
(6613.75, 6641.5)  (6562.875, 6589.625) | 0.70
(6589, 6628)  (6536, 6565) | 0.69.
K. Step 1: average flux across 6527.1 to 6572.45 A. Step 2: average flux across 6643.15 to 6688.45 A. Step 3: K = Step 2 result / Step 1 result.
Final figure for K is 0.7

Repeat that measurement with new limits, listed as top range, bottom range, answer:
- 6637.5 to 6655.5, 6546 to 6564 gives 0.59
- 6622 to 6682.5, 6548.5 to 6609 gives 0.73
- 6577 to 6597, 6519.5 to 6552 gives 1.22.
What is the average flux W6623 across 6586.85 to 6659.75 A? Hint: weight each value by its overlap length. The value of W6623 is 2.03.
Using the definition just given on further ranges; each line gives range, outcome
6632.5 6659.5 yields 1.99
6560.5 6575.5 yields 3.75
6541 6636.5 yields 2.5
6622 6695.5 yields 1.98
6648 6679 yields 1.93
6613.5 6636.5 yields 2.05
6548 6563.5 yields 3.36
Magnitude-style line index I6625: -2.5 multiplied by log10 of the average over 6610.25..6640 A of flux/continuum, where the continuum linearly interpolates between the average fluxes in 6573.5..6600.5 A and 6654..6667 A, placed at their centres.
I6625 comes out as 0.04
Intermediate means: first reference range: 2.4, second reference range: 1.94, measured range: 2.08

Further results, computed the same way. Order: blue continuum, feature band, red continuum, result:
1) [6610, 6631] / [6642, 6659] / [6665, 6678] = 0.03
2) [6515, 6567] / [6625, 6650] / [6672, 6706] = 0.07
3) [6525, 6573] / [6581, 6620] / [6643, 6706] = 0.05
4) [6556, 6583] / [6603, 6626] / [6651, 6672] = 0.27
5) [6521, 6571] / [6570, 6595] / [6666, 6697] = 0.04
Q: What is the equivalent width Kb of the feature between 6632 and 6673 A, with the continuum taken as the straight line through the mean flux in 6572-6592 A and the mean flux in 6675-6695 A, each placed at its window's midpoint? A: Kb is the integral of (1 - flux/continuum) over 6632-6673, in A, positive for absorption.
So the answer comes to 2.5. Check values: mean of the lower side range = 2.51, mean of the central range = 1.99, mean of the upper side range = 1.93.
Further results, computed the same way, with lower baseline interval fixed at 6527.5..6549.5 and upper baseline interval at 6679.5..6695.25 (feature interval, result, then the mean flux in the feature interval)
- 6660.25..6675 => 0.0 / 1.96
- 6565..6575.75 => -1.9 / 2.46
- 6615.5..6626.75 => 0.1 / 2.02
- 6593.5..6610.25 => -0.2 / 2.07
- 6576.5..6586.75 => -4.8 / 3.04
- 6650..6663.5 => 0.2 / 1.96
